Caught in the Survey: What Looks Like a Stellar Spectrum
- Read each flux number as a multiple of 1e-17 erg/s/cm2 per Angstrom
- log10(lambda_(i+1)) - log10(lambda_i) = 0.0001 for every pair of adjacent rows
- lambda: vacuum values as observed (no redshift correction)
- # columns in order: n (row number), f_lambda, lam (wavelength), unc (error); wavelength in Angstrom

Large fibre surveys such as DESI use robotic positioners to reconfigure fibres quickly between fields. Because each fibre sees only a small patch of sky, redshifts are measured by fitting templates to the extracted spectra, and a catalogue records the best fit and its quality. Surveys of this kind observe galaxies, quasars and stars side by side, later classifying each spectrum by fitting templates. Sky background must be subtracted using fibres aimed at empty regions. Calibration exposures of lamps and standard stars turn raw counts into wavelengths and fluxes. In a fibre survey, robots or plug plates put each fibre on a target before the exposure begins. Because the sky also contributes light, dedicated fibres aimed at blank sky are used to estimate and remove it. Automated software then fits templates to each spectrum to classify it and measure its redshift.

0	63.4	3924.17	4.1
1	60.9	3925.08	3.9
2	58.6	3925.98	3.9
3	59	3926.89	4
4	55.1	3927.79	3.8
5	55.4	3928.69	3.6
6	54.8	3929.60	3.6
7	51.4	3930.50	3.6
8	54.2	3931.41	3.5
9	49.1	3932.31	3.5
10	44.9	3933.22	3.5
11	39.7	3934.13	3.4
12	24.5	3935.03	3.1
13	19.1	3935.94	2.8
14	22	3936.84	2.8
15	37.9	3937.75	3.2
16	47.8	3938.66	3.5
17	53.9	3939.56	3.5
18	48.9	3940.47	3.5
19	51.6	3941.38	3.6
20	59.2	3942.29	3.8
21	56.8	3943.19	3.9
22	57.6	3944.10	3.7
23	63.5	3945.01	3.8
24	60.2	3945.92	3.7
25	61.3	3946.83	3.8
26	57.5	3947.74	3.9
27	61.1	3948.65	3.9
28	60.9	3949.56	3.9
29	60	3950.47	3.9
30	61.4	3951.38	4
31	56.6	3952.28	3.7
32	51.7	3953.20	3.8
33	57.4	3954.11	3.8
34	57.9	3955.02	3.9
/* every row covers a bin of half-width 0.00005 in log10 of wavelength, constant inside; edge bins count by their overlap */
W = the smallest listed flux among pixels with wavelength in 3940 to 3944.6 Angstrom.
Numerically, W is 48.9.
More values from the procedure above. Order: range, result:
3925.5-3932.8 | 49.1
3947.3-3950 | 57.5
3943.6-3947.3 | 57.6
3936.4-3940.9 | 22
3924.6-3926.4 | 58.6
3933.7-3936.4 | 19.1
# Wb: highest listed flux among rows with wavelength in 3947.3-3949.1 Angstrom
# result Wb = 61.1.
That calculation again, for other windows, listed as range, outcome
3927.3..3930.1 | 55.4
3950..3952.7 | 61.4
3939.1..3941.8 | 53.9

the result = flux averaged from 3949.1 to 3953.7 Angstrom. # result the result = 58.1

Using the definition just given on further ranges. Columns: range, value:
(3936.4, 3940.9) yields 42.1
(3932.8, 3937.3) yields 29.9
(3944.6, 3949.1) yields 60.6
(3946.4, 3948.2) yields 59.3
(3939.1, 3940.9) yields 51.5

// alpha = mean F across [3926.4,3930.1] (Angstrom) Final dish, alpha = 56.1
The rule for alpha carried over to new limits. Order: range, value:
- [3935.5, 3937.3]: 20.6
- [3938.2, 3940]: 50.9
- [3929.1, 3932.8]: 52.3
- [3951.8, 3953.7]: 54.4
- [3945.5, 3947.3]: 60.7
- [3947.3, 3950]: 59.8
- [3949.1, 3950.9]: 60.4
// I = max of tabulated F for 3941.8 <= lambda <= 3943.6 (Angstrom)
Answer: 59.2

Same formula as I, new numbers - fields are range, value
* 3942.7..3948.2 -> 63.5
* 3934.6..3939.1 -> 47.8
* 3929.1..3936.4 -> 54.8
